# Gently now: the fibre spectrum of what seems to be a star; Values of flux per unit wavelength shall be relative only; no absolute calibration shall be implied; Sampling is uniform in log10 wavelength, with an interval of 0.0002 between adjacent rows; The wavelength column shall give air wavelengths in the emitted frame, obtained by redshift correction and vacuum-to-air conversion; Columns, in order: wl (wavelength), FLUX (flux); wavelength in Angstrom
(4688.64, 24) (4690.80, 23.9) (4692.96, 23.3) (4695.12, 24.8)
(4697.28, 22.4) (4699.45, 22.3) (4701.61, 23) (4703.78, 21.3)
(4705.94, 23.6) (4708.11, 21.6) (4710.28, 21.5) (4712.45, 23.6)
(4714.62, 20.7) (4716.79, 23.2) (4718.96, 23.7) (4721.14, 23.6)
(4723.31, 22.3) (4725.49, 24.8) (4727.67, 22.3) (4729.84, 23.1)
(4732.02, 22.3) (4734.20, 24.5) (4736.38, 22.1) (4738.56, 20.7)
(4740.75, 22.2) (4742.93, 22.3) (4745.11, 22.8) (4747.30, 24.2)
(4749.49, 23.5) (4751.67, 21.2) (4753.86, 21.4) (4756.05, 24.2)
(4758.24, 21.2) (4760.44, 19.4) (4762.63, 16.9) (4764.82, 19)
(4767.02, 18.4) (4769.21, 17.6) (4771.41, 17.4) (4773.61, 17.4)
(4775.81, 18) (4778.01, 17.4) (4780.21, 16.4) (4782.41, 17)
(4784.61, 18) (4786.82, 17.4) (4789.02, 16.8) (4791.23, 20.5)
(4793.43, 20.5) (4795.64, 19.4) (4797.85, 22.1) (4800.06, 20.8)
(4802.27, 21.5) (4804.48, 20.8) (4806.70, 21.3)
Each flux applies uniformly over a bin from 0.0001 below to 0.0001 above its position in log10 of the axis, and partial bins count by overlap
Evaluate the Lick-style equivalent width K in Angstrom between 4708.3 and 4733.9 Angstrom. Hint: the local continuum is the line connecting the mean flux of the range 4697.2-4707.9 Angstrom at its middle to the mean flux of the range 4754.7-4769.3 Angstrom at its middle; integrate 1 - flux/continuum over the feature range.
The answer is -1.5 Angstrom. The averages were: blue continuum 22.5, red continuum 19.7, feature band 22.8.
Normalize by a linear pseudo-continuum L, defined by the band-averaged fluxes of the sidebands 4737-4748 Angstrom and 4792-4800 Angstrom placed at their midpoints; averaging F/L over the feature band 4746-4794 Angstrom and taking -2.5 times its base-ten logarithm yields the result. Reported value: 0.121 mag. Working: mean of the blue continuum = 22.4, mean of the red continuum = 20.7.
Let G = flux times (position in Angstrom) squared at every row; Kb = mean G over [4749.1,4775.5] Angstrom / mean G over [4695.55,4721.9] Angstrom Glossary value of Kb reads 0.89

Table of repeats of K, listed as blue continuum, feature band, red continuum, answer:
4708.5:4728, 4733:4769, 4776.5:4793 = -1.8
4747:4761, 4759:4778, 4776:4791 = 1.7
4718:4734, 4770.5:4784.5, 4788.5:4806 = 2.6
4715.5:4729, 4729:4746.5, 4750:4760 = 0.1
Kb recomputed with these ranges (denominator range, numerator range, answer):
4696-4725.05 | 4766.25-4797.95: 0.83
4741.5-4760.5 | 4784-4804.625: 0.90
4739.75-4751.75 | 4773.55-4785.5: 0.77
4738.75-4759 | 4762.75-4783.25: 0.79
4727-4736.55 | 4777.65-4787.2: 0.77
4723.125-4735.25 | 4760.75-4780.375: 0.78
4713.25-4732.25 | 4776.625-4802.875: 0.85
